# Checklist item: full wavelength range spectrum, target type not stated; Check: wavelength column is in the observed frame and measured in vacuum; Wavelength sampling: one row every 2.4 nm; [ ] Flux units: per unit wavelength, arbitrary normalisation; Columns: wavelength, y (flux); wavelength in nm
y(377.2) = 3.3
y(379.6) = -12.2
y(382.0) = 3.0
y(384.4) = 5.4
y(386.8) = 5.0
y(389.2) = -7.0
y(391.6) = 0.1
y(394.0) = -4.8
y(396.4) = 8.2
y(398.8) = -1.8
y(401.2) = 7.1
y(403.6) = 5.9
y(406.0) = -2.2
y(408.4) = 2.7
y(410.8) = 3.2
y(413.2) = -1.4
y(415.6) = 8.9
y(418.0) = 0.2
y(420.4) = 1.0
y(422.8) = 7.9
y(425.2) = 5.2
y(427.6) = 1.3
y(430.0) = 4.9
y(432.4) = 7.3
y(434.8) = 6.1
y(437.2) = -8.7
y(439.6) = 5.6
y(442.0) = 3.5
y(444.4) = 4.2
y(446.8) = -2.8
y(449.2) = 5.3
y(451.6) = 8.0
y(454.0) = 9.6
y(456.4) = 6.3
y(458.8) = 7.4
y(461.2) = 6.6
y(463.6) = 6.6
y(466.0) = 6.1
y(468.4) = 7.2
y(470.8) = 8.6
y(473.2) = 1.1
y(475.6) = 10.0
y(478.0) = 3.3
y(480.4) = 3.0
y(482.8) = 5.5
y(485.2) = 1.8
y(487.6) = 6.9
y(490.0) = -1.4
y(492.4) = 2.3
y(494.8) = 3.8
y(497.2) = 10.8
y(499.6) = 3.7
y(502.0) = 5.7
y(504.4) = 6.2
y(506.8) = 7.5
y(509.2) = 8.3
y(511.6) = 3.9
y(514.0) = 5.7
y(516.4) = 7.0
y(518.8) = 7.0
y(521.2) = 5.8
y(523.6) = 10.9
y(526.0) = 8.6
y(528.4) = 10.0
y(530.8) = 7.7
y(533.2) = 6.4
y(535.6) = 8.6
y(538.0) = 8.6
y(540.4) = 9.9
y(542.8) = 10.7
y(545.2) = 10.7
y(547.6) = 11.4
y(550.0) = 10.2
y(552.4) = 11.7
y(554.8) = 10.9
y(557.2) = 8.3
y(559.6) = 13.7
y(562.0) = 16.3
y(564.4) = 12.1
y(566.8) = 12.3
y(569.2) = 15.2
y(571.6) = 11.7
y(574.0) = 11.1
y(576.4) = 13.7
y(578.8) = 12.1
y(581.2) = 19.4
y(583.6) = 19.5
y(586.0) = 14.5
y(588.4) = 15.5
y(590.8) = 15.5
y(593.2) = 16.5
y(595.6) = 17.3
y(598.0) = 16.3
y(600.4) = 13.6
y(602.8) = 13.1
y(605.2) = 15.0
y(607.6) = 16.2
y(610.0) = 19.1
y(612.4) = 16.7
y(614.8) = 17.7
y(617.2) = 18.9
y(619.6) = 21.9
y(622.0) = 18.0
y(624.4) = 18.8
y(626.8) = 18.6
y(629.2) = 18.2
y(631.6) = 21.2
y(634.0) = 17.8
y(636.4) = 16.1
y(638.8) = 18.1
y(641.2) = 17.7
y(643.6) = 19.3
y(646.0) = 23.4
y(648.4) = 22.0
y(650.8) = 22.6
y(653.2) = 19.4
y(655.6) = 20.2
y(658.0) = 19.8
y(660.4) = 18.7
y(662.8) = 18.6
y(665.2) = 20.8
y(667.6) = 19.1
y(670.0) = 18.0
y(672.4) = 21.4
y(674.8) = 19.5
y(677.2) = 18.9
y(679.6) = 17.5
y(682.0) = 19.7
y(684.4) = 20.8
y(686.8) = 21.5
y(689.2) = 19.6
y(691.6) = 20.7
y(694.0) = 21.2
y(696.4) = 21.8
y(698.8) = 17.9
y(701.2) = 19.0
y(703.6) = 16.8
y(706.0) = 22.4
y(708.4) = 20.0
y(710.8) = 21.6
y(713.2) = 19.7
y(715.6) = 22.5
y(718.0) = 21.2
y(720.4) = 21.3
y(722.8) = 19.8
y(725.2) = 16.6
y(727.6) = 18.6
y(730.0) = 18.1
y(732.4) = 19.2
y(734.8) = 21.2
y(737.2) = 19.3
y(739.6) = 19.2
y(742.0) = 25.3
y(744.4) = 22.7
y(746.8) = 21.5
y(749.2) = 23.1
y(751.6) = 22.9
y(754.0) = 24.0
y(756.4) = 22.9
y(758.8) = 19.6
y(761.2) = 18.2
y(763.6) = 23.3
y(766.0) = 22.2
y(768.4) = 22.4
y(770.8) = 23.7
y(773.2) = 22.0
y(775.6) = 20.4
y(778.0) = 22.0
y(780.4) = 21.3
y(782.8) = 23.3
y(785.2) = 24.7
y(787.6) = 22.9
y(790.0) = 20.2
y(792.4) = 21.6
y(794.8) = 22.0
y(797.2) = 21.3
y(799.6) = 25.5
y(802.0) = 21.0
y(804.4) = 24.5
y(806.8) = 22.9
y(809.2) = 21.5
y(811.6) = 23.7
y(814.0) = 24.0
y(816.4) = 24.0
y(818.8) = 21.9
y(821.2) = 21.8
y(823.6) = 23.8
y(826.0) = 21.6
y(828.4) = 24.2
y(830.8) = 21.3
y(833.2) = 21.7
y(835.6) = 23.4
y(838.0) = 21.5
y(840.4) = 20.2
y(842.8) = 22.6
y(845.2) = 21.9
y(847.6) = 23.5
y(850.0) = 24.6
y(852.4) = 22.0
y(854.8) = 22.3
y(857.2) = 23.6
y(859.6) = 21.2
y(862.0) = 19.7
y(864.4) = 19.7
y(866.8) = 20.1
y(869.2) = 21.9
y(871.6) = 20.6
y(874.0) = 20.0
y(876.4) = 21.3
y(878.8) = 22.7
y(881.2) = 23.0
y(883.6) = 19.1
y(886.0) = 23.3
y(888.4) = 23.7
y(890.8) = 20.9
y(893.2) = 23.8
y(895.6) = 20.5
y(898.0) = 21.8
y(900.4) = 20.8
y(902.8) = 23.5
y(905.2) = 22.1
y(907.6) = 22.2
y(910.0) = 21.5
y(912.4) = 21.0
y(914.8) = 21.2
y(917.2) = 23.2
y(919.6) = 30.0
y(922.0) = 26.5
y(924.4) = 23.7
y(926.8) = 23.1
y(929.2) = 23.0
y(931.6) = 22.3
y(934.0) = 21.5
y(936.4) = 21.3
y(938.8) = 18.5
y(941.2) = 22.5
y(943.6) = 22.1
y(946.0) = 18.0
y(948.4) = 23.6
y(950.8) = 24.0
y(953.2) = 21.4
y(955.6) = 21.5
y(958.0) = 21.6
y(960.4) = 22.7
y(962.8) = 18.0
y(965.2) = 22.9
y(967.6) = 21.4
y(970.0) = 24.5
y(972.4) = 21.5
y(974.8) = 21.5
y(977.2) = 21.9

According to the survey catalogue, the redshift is 0.401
